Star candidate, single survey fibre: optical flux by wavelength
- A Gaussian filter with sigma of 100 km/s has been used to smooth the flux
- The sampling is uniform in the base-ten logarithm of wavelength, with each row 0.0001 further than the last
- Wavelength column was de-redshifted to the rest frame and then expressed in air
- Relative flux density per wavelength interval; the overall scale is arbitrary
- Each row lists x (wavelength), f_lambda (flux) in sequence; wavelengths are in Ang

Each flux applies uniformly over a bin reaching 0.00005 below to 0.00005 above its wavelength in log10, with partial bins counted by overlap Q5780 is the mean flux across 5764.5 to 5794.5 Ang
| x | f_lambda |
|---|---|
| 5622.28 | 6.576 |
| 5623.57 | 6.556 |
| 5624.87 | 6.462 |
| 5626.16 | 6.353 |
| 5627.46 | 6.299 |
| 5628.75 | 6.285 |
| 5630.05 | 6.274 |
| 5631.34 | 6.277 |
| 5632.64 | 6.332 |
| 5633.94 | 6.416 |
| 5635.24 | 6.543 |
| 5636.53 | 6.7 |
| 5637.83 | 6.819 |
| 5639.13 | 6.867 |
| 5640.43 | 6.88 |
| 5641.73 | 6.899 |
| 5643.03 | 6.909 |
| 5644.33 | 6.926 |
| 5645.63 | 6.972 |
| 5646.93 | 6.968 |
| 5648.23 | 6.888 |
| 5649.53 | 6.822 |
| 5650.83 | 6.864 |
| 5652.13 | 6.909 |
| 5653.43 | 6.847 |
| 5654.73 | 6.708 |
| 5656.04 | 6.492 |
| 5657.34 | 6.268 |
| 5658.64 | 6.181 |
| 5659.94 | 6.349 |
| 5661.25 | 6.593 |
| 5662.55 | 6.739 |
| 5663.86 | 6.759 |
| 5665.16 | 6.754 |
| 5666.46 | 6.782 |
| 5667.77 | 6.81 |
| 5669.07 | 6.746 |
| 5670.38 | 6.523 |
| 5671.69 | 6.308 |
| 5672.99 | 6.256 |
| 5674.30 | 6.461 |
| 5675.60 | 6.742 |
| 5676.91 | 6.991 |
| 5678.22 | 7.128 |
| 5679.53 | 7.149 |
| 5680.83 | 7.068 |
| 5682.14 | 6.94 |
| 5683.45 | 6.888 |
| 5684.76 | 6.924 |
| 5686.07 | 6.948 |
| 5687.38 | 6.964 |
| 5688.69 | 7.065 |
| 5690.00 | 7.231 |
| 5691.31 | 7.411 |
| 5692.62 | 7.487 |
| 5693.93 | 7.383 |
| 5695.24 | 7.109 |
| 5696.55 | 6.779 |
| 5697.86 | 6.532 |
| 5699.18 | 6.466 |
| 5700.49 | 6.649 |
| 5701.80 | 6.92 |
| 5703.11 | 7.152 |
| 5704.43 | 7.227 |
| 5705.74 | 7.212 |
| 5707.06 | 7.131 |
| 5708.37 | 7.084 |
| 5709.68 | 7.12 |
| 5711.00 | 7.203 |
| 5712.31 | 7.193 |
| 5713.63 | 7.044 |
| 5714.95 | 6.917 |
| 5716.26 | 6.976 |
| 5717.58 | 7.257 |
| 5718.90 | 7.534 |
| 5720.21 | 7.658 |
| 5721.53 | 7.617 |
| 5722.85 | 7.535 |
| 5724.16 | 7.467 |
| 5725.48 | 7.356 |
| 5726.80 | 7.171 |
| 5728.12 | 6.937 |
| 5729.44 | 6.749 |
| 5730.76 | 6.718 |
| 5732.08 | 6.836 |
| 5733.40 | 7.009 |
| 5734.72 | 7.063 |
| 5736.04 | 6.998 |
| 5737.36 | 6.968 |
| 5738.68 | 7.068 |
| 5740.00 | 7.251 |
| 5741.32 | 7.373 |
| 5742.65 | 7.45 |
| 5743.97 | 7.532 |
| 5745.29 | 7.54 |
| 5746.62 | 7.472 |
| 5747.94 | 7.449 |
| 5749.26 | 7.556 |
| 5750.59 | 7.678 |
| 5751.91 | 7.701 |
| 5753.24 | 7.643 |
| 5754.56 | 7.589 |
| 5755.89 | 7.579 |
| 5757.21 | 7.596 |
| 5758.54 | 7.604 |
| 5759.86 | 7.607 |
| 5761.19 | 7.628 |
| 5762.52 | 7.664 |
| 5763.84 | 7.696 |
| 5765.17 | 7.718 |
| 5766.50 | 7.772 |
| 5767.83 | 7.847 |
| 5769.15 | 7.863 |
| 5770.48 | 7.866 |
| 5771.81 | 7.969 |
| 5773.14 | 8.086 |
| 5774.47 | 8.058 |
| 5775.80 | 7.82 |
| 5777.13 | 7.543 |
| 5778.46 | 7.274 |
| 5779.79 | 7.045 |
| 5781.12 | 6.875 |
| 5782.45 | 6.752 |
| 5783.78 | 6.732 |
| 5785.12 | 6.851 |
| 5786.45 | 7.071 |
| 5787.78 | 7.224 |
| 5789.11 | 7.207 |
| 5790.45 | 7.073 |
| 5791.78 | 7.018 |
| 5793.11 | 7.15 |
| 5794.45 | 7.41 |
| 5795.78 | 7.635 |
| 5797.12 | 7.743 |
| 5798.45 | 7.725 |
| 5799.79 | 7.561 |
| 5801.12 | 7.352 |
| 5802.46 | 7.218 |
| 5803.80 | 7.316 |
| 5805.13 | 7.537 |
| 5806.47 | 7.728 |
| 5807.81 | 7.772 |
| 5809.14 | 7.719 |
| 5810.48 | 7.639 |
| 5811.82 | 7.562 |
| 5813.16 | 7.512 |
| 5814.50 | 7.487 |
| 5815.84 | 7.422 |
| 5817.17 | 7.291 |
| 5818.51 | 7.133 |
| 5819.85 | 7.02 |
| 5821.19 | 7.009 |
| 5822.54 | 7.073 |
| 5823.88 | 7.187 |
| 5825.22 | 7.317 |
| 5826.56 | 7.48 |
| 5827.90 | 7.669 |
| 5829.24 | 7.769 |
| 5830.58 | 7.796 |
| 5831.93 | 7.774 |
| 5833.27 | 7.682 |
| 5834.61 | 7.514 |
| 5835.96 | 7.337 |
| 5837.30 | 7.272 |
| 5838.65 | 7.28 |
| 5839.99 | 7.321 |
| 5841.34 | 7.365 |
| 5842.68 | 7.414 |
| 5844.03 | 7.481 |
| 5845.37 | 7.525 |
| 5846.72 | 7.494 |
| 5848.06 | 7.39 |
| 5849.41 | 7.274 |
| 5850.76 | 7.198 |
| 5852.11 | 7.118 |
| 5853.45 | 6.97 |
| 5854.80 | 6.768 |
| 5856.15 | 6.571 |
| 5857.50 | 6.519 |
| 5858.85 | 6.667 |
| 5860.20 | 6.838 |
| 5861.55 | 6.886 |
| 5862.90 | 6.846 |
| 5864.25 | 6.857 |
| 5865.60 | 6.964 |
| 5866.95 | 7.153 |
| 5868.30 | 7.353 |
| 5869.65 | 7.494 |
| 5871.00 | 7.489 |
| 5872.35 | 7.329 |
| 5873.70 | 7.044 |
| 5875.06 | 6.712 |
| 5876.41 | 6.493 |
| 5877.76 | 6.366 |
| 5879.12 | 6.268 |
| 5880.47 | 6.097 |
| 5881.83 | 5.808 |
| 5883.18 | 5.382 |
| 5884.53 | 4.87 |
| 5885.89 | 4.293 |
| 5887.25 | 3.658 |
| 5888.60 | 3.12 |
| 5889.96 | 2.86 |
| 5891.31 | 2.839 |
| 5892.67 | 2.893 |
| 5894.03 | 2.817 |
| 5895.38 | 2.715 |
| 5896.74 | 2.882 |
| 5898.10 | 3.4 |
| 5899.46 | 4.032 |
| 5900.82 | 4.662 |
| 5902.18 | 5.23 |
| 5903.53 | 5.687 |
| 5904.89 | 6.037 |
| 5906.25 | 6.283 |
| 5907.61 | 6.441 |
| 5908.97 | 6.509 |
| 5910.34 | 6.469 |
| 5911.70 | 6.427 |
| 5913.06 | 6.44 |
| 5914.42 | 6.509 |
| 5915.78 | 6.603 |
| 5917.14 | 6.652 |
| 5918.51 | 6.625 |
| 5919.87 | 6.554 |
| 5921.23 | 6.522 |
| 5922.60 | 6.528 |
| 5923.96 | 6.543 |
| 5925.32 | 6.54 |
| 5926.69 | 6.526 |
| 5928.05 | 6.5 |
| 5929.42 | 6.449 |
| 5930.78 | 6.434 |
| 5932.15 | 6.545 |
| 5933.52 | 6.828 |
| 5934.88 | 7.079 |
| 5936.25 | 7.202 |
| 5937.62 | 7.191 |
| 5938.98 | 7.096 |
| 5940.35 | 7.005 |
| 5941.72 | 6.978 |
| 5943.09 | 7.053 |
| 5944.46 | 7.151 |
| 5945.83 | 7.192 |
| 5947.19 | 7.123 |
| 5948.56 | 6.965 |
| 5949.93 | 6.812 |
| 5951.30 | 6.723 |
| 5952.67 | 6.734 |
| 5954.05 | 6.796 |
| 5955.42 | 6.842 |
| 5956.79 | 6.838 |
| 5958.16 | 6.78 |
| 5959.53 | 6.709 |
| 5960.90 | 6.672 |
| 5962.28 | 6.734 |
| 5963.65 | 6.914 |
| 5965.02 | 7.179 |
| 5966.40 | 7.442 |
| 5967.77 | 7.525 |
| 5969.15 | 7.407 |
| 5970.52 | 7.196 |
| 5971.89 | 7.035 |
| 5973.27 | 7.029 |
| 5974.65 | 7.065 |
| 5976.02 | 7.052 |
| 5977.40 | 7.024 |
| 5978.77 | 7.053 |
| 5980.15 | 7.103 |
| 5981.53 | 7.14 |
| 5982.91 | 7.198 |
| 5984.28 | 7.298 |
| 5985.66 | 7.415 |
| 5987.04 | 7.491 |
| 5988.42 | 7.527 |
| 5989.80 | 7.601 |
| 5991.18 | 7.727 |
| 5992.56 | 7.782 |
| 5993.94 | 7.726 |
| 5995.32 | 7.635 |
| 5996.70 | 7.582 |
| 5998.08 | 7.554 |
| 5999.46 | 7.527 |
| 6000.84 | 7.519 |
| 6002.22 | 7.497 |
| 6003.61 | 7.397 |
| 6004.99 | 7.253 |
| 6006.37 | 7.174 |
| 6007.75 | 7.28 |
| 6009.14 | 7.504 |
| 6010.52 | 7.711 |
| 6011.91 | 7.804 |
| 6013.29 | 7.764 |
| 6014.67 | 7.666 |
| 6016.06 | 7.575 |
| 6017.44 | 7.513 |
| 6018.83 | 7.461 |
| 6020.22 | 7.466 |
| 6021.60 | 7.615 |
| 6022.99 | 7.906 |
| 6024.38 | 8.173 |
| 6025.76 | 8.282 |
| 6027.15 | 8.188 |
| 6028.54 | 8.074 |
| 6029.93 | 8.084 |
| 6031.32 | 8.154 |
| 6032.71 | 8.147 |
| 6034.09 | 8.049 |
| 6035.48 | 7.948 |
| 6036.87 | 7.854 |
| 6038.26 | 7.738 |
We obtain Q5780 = 7.4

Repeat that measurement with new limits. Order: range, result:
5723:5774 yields 7.45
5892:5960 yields 6.19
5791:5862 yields 7.34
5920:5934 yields 6.54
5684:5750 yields 7.15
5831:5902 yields 6.12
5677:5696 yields 7.12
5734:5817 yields 7.46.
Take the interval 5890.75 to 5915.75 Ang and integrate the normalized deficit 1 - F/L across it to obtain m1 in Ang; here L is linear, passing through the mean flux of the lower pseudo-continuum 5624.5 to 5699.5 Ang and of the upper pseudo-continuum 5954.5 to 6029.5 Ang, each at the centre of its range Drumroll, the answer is 7.85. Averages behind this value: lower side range 6.75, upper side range 7.4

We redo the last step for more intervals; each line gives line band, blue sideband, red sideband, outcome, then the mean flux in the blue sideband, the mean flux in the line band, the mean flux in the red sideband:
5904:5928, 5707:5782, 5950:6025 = 2.8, 7.4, 6.48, 7.32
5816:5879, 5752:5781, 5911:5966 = 0.7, 7.67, 7.18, 6.78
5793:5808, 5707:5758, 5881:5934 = -2.2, 7.29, 7.51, 5.39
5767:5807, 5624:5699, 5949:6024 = -2.6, 6.75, 7.42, 7.3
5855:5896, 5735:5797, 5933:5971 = 8.4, 7.45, 5.72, 7.01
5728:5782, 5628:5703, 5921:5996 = -4.8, 6.77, 7.46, 7.03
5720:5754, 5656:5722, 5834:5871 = -1.5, 6.93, 7.3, 7.15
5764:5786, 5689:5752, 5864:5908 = -3.1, 7.19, 7.5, 5.3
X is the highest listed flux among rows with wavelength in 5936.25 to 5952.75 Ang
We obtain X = 7.202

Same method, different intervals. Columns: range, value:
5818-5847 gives 7.796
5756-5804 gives 8.086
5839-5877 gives 7.525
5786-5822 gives 7.772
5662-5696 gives 7.487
